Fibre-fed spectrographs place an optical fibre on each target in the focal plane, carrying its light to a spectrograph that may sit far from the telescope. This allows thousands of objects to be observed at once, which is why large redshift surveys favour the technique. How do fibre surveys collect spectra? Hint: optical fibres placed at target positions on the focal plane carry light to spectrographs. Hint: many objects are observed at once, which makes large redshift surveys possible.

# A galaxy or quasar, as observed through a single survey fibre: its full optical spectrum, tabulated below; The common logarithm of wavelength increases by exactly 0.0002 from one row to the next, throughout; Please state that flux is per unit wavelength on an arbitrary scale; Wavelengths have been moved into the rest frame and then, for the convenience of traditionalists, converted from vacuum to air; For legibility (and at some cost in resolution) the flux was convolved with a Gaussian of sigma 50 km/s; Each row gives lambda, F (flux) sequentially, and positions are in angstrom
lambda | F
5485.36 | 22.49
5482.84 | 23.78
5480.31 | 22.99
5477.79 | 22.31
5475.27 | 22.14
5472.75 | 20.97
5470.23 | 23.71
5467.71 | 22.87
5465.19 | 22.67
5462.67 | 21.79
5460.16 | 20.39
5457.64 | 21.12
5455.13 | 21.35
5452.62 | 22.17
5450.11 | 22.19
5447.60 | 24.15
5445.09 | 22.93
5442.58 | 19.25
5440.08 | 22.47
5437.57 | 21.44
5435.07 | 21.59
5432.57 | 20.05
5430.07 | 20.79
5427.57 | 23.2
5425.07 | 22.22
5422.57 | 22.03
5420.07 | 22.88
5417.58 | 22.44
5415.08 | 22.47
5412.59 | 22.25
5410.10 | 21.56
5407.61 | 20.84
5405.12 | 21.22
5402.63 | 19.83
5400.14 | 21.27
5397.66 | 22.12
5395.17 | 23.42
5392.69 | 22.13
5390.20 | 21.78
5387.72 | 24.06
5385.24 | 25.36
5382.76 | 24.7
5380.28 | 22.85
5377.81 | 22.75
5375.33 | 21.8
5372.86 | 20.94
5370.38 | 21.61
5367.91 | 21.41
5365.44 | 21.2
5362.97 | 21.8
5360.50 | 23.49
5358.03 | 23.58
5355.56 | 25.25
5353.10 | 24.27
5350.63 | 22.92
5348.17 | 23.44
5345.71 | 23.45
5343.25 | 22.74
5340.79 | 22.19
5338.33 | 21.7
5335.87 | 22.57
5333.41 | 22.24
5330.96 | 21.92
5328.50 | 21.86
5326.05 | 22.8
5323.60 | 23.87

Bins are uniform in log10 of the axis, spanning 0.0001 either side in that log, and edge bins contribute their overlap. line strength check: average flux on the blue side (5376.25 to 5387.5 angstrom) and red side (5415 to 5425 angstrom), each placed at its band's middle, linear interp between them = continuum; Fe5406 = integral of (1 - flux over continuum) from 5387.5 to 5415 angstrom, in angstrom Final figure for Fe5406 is 1.6 angstrom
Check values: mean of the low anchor 23.9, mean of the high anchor 22.4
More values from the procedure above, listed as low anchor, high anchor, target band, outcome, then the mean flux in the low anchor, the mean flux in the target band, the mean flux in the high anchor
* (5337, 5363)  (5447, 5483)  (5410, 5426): 0.23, 23.2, 22.3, 22.2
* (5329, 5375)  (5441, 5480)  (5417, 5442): 0.41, 22.6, 21.8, 22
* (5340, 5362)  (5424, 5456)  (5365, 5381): 0.89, 23.5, 21.8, 21.8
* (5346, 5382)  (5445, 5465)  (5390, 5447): 1.29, 22.7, 21.8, 22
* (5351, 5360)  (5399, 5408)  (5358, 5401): -0.27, 24.1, 22.6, 20.8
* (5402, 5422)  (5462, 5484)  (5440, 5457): 0.19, 21.8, 22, 22.6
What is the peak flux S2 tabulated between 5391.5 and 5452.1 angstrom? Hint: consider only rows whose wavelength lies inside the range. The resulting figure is 24.15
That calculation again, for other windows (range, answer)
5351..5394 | 25.36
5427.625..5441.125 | 22.47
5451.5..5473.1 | 23.71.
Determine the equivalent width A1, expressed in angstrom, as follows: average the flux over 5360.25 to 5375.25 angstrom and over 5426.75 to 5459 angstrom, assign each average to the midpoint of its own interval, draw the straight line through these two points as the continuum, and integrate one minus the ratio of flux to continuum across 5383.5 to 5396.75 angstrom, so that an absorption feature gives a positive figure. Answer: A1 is -1.0 angstrom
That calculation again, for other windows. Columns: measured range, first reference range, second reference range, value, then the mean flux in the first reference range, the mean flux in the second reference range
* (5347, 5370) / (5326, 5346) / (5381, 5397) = -0.18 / 22.3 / 23.5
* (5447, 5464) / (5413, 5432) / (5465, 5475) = 0.46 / 22.2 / 22.5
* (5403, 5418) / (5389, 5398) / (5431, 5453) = 0.35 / 22.4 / 21.8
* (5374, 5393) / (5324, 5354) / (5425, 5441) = -0.88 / 22.7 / 21.6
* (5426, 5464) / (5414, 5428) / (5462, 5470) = 1.52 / 22.5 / 22.6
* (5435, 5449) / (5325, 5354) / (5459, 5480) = 0.16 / 22.7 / 22.2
